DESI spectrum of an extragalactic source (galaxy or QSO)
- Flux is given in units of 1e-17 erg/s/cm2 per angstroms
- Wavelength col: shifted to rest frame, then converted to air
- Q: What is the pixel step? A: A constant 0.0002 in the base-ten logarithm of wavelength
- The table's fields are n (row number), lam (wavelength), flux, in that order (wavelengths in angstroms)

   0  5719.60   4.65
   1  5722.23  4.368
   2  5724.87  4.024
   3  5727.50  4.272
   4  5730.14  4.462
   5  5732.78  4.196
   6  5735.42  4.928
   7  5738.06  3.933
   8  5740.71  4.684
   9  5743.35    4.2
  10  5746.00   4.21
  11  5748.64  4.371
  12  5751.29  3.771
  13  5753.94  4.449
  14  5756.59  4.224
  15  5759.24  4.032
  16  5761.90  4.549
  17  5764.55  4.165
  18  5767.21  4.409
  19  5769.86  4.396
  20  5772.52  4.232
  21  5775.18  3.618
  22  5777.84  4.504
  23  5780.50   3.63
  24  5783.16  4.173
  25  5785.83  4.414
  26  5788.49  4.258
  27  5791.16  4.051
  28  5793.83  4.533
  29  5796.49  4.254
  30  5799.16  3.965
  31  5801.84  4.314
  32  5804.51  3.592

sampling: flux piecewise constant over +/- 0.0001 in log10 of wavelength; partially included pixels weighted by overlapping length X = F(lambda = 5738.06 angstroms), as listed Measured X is 3.933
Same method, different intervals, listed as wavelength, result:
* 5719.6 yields 4.65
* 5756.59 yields 4.224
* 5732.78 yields 4.196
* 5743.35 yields 4.2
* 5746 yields 4.21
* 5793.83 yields 4.533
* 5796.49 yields 4.254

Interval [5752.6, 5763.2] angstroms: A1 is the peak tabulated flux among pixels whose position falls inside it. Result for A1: 4.549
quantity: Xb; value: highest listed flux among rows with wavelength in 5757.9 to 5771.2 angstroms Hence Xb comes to 4.549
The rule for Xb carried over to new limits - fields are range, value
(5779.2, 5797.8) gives 4.533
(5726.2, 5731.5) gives 4.462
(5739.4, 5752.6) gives 4.684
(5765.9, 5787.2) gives 4.504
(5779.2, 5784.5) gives 4.173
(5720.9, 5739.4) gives 4.928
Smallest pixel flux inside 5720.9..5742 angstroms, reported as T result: 3.933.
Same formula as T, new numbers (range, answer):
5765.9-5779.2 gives 3.618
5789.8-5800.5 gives 3.965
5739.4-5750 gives 4.2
